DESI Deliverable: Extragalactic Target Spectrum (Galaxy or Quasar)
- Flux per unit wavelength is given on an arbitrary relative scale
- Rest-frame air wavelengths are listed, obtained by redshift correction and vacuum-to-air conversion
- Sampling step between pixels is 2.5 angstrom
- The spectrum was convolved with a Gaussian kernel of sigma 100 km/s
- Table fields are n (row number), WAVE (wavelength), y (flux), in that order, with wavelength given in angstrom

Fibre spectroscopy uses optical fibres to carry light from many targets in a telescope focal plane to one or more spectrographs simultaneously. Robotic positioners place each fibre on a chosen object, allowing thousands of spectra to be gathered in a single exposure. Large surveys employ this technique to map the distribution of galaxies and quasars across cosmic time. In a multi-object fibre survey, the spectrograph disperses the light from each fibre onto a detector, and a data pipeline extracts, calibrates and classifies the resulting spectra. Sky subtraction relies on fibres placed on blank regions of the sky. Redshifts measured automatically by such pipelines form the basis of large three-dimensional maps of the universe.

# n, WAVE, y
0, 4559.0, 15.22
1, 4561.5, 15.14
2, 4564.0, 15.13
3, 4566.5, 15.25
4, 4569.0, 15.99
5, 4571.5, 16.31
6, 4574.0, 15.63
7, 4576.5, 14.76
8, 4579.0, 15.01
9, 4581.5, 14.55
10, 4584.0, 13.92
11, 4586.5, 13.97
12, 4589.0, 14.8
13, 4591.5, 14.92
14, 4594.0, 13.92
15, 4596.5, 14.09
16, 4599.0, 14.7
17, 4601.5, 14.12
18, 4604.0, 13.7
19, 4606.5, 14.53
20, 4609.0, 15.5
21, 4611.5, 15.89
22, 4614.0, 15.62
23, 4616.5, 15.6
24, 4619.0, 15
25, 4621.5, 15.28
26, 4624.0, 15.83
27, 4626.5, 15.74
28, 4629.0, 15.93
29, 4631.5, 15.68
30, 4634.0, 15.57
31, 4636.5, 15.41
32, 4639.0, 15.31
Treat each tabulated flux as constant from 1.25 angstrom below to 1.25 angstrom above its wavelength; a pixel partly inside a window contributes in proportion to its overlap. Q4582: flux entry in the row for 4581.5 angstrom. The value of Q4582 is 14.55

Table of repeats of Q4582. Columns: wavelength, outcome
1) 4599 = 14.7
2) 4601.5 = 14.12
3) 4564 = 15.13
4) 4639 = 15.31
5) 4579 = 15.01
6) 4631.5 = 15.68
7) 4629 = 15.93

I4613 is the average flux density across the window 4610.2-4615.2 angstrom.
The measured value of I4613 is 15.8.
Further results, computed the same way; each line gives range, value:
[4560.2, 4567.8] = 15.2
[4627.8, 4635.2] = 15.7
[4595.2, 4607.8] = 14.2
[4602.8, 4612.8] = 14.9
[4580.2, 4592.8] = 14.4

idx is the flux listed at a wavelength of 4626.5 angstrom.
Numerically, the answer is 15.74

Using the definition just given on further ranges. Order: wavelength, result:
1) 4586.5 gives 13.97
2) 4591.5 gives 14.92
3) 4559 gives 15.22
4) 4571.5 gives 16.31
